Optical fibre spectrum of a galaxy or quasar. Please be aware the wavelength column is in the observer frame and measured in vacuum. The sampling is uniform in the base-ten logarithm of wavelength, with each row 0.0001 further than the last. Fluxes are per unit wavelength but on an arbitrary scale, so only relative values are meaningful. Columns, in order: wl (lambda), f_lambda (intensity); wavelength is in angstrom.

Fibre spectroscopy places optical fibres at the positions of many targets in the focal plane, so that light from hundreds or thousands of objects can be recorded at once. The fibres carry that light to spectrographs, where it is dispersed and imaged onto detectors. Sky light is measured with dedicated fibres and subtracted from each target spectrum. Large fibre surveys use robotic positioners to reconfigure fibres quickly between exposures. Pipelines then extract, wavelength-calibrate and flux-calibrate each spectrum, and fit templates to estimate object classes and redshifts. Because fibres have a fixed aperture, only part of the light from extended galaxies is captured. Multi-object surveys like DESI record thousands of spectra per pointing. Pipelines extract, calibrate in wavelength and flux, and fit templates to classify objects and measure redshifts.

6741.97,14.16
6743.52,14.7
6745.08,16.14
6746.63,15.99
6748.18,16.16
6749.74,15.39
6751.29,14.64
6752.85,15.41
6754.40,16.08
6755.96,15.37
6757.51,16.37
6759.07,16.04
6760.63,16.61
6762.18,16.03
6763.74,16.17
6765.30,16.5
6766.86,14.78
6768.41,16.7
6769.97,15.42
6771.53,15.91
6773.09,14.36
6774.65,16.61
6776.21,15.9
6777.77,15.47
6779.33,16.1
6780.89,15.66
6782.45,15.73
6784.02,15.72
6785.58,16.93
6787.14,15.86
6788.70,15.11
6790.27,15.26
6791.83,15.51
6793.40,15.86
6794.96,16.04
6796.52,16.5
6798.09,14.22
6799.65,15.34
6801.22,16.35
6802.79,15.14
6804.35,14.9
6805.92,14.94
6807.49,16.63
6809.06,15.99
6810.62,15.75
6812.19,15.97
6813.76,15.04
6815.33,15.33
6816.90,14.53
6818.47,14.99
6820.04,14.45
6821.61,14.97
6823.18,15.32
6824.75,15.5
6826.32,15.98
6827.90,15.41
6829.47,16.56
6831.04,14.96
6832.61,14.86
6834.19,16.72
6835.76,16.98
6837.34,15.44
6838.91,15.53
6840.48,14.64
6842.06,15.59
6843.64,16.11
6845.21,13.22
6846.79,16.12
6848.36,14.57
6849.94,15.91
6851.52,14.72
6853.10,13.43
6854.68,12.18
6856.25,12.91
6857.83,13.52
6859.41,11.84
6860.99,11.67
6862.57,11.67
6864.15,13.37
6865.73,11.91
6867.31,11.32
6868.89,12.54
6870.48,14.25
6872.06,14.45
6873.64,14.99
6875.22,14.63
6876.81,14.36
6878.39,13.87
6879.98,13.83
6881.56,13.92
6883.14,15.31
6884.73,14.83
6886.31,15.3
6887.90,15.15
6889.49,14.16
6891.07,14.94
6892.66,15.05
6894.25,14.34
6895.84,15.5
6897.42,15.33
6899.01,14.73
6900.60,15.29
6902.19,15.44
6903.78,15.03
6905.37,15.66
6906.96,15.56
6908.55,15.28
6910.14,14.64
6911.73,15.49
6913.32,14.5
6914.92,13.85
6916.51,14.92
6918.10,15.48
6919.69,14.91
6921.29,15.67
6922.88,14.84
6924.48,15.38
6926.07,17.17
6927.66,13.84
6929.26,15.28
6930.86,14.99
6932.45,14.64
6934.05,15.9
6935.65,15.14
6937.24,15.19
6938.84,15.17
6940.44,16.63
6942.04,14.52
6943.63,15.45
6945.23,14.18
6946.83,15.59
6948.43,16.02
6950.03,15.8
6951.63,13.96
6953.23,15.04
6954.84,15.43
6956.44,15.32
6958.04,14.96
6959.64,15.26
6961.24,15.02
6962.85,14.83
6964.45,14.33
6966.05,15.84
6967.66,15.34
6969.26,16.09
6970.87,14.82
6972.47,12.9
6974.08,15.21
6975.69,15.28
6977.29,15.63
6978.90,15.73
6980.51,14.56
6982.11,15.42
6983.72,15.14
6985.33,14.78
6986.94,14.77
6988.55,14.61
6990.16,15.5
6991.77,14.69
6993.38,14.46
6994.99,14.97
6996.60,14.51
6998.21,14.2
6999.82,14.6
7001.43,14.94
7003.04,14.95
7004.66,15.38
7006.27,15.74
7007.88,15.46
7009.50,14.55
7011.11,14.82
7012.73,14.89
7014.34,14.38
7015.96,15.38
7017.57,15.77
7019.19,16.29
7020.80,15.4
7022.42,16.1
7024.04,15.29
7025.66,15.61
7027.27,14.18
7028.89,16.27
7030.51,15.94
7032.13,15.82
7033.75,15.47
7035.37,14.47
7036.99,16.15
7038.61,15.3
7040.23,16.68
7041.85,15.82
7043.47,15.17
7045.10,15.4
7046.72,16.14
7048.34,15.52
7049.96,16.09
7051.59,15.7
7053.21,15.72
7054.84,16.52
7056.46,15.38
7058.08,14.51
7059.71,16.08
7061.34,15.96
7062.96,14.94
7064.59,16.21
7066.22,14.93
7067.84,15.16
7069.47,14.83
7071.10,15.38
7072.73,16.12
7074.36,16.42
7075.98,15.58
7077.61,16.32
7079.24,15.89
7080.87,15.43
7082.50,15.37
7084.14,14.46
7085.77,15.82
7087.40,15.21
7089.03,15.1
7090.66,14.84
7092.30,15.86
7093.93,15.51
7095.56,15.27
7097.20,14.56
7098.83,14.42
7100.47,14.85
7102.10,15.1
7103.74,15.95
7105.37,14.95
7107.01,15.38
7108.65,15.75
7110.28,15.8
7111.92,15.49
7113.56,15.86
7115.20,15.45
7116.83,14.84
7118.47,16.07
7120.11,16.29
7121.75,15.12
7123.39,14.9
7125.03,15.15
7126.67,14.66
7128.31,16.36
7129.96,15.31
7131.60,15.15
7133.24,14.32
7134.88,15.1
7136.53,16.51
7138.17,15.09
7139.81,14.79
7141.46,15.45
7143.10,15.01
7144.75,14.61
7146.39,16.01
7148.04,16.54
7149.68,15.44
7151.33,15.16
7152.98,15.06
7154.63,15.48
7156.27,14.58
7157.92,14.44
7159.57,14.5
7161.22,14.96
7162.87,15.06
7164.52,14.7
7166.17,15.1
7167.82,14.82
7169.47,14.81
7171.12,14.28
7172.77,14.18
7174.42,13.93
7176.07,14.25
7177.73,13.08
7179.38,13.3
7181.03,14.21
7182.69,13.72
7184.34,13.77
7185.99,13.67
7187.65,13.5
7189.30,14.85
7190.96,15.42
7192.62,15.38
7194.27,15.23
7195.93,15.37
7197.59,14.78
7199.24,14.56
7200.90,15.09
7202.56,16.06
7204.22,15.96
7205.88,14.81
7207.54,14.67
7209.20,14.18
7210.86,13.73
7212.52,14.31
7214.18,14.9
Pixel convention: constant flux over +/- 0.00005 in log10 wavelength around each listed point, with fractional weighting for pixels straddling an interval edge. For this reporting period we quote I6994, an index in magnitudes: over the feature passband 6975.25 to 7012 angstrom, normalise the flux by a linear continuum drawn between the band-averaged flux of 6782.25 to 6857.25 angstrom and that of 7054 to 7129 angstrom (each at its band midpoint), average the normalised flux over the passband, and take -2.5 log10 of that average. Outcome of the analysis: 0.03 mag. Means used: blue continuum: 15.3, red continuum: 15.4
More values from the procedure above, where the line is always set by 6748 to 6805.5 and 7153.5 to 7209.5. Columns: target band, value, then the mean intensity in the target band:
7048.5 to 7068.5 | -0.046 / 15.6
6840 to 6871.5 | 0.145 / 13.6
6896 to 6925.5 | 0.016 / 15.1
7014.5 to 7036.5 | -0.033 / 15.5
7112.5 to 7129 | -0.049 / 15.5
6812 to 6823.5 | 0.042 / 15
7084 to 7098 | -0.026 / 15.2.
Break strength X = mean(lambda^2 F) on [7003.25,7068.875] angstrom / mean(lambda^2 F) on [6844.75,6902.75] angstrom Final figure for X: 1.15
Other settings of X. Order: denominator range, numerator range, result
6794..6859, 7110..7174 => 1.09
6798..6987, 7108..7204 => 1.08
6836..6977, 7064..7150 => 1.11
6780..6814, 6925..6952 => 1.02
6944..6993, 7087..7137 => 1.06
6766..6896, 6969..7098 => 1.09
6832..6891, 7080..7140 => 1.16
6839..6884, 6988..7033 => 1.14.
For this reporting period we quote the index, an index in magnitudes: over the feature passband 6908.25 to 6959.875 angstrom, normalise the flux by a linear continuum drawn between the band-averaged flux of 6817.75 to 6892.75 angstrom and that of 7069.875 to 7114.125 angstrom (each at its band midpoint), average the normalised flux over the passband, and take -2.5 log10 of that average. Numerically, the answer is -0.03 mag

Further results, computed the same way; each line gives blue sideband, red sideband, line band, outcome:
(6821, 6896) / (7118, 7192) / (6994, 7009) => -0.02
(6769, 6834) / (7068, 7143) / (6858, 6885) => 0.16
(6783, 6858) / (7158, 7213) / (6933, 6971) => -0.02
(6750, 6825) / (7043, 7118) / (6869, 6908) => 0.06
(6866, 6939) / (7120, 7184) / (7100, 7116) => -0.04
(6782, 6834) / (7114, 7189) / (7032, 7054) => -0.04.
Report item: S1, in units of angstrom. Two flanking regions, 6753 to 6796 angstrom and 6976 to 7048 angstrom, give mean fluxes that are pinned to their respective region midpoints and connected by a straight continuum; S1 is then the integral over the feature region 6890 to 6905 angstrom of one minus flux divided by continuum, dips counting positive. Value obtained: 0.5 angstrom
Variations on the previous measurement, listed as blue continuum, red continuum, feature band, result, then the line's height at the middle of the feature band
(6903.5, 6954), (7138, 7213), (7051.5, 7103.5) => -1.8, 14.9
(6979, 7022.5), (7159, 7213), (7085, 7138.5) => -2.1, 14.7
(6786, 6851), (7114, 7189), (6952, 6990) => 0.4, 15.2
